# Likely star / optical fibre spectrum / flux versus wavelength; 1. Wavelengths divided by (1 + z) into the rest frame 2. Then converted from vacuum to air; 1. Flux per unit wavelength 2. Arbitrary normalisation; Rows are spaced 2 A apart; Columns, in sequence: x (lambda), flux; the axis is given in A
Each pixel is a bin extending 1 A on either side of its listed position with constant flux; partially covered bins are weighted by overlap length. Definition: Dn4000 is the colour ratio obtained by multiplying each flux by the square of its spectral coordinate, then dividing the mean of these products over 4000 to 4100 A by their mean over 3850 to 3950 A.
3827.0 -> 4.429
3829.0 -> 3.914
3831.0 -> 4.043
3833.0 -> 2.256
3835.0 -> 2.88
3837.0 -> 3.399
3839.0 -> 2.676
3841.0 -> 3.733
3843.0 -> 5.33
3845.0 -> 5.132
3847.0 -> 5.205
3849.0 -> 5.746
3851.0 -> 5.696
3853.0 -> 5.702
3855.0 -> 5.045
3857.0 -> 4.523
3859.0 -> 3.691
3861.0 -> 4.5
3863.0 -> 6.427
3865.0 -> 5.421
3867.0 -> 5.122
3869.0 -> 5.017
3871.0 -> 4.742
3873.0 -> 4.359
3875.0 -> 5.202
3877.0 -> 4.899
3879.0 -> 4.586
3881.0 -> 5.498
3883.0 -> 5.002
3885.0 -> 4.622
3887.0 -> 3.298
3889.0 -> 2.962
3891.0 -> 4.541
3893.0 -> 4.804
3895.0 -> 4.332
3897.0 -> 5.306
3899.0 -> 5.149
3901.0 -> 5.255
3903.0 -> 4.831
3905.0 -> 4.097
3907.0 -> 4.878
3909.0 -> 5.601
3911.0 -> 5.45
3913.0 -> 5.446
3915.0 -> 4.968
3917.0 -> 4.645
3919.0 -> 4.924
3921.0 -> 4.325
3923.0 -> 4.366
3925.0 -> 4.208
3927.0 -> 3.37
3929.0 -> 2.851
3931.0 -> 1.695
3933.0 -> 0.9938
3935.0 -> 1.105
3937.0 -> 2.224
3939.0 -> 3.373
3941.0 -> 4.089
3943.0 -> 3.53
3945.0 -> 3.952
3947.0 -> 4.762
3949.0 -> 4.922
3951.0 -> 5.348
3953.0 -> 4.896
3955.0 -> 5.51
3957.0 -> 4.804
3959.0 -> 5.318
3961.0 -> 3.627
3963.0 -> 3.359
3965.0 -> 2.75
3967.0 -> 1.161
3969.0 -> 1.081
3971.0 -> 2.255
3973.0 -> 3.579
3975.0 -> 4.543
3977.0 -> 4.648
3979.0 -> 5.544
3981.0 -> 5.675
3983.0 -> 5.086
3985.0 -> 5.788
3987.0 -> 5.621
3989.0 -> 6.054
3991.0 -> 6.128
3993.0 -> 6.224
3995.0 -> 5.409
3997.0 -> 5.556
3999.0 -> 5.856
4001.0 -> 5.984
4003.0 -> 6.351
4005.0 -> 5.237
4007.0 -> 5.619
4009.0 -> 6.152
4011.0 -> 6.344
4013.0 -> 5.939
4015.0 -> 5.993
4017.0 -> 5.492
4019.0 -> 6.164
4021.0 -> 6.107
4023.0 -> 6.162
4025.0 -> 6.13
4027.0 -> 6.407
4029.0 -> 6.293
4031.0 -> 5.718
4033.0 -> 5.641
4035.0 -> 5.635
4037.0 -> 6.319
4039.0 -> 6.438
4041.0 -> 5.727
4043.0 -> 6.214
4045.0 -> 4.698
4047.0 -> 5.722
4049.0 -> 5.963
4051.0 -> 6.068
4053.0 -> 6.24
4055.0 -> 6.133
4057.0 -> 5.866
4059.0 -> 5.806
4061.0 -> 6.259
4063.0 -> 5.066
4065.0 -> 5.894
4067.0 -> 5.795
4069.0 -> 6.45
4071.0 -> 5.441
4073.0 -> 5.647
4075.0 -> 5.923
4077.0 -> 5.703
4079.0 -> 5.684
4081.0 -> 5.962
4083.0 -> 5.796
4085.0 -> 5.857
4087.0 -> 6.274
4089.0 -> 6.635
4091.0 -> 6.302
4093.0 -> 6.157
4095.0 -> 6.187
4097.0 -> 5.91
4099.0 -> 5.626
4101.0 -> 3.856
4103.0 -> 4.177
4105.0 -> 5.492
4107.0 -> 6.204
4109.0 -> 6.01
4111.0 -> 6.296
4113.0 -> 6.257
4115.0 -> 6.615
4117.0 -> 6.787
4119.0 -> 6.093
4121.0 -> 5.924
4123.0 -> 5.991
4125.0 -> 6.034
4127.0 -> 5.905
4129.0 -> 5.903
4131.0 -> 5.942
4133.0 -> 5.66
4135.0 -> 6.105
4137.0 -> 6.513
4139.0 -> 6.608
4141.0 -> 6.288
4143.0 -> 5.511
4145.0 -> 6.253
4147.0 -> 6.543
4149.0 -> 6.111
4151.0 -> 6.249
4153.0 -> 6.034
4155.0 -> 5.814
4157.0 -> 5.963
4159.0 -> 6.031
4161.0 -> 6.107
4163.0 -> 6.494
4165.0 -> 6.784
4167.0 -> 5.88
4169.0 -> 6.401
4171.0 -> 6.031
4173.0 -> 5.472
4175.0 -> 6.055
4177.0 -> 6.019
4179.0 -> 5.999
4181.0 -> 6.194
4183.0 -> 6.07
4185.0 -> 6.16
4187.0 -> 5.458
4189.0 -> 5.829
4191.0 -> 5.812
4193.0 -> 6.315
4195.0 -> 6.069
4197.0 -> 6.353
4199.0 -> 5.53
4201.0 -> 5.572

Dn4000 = 1.46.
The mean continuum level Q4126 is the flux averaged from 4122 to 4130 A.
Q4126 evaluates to 5.96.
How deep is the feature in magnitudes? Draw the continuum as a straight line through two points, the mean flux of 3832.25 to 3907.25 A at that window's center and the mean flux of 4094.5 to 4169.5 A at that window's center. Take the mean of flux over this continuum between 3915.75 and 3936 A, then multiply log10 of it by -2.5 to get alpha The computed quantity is 0.443 mag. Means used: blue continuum 4.63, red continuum 6.01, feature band 3.27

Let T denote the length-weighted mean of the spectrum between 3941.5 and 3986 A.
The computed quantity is 4.19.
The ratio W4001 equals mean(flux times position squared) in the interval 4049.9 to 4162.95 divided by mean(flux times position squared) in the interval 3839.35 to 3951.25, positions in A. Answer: 1.49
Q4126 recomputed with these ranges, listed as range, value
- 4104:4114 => 6.05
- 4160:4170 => 6.33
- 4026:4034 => 6.01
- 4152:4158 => 5.94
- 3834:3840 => 2.98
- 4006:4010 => 5.89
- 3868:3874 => 4.71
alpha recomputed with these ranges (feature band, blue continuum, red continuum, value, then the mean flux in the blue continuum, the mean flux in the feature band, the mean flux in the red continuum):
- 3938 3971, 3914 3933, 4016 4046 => 0.133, 3.77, 3.86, 5.94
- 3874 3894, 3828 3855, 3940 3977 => -0.096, 4.31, 4.54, 3.88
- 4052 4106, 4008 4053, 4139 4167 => 0.050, 5.98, 5.78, 6.17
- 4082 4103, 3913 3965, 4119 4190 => -0.066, 3.89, 5.78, 6.07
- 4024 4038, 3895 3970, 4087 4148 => -0.187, 4.01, 6.02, 6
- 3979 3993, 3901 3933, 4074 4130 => -0.173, 4.3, 5.75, 5.91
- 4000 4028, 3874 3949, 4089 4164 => -0.185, 4.2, 6.01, 6.01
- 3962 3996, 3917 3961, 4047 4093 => 0.031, 3.85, 4.41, 5.94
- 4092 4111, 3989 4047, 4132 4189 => 0.088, 5.92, 5.55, 6.1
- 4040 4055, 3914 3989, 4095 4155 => -0.152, 3.94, 5.83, 5.96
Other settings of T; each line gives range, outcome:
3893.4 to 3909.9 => 4.92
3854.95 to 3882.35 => 4.93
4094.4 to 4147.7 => 5.95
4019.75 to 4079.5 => 5.91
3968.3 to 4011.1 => 5.22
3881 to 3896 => 4.31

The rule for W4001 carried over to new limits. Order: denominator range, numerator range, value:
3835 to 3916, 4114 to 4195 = 1.47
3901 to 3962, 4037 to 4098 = 1.53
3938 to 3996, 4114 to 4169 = 1.51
